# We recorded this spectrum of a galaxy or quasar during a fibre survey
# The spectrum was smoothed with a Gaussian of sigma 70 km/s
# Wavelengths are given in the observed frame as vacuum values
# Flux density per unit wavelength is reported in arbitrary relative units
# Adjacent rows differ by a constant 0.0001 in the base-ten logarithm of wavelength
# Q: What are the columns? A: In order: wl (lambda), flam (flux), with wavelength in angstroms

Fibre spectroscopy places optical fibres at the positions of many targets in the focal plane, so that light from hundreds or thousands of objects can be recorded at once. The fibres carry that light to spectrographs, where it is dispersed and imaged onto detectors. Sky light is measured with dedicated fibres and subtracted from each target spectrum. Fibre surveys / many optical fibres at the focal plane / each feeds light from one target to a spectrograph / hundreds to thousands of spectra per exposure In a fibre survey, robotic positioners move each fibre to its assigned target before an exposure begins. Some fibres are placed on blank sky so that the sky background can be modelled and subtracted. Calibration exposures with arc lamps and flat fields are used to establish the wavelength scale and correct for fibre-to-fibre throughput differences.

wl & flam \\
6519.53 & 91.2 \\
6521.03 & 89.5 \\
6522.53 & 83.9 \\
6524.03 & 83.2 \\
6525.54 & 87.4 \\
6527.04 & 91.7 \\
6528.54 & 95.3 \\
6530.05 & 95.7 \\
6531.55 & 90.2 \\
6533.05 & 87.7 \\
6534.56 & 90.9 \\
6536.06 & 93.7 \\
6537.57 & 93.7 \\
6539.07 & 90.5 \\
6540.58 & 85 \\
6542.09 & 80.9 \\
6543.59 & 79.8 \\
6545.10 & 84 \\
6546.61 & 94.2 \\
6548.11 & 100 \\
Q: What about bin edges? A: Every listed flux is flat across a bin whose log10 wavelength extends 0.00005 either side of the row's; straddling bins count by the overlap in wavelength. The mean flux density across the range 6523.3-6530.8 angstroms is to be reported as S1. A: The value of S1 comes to 90.6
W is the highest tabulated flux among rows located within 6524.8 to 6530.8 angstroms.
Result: 95.7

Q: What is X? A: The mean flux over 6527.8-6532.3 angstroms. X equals 93.7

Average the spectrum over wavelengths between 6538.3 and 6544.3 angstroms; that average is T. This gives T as 84.2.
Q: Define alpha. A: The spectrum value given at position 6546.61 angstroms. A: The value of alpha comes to 94.2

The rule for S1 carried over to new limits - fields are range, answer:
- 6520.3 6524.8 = 85.4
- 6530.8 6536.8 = 90.7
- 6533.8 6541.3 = 90.7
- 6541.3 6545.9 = 81.7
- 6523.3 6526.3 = 85.2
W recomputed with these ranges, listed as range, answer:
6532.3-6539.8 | 93.7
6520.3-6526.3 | 89.5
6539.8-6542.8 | 85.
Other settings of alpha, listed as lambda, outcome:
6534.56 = 90.9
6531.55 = 90.2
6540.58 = 85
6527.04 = 91.7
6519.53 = 91.2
